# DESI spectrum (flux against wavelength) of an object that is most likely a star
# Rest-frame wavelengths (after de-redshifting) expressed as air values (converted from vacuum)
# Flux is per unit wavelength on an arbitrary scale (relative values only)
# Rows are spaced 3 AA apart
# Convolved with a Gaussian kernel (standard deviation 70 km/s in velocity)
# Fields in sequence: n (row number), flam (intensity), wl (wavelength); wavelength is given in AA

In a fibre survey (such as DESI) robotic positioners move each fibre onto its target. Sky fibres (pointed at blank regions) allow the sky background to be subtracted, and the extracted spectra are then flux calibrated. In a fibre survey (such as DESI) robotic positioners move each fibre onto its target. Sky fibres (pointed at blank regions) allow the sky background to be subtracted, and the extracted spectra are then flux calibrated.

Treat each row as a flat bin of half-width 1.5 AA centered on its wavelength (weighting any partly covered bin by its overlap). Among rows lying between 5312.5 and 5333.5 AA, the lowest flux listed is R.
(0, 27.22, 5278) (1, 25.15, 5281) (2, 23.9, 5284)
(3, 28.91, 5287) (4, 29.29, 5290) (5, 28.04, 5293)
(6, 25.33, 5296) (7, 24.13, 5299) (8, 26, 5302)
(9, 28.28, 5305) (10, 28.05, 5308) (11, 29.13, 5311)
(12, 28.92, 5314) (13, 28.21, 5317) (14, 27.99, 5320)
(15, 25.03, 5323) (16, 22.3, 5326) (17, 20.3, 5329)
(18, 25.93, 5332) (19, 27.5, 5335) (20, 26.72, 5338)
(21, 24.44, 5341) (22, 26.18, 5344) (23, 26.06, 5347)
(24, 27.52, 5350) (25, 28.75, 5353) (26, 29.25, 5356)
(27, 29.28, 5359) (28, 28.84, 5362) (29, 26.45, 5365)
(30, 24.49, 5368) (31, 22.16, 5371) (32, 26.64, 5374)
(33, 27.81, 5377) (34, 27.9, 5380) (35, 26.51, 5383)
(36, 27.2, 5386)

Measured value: 20.3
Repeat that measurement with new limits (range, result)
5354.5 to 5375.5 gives 22.16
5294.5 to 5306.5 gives 24.13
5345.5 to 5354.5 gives 26.06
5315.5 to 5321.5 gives 27.99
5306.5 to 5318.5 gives 28.05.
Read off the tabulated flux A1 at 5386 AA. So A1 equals 27.2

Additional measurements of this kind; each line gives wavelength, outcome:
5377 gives 27.81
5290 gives 29.29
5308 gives 28.05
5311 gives 29.13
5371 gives 22.16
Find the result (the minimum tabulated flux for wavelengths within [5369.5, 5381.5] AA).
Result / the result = 22.16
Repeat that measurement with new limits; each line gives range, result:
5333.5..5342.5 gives 24.44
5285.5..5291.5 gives 28.91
